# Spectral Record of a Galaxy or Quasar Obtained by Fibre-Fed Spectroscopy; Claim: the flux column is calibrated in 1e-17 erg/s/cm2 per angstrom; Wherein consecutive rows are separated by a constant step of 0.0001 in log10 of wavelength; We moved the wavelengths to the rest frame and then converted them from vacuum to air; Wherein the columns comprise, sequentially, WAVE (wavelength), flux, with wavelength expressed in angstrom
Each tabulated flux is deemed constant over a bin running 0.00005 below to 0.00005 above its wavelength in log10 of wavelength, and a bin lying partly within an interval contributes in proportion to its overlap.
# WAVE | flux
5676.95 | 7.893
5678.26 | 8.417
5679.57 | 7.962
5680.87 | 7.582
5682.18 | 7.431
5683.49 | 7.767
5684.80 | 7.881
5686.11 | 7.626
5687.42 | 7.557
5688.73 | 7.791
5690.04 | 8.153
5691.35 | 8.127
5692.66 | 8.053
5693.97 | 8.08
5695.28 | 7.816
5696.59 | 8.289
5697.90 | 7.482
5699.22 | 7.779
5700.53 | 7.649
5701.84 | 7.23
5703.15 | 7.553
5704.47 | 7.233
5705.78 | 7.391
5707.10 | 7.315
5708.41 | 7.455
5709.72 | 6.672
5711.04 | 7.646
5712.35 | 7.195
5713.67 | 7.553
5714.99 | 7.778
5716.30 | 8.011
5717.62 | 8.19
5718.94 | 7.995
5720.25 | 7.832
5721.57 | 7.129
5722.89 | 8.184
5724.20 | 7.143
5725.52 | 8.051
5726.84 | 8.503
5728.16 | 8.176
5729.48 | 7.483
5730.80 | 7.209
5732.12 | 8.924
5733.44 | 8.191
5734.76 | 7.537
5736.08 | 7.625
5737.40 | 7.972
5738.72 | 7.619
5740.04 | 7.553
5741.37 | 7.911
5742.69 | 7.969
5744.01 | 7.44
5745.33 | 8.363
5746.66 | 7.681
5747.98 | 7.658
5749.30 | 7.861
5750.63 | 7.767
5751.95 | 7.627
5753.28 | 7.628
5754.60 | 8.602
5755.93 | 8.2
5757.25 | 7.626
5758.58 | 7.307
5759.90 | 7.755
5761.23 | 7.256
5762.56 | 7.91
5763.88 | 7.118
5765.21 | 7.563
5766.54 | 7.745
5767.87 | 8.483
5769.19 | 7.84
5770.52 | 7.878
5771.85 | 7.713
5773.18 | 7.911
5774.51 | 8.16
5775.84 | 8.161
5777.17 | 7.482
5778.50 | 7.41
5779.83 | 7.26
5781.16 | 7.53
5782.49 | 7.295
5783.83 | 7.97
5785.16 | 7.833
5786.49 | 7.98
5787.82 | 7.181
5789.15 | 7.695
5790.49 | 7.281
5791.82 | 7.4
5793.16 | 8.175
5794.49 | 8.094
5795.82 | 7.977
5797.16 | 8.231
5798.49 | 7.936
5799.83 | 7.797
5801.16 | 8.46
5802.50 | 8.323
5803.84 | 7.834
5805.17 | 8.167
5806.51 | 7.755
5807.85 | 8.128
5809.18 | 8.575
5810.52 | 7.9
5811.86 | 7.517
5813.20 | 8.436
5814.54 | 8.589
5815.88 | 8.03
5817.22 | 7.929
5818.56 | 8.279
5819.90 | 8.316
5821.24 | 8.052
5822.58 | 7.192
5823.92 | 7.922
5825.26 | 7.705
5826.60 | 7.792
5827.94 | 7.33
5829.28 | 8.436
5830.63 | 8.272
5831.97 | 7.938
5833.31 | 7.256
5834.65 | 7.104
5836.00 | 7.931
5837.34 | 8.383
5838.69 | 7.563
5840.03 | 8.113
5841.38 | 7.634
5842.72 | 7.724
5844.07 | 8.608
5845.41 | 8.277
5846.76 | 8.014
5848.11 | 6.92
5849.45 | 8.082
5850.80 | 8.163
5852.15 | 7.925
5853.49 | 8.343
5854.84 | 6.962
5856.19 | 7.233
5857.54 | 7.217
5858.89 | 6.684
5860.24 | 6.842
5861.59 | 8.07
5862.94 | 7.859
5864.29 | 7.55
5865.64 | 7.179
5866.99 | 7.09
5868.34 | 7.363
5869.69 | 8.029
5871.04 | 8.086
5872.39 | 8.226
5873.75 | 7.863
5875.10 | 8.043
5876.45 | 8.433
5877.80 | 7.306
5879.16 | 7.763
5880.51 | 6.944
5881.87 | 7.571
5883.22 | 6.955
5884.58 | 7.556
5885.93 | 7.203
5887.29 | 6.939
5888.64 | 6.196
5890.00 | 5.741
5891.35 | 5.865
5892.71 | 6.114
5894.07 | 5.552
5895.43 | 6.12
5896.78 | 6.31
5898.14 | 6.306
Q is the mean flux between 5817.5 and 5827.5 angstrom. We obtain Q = 7.89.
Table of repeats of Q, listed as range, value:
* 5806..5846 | 7.96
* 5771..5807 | 7.82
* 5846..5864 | 7.56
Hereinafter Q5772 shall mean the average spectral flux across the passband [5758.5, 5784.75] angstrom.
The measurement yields 7.7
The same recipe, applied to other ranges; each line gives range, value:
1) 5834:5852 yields 7.88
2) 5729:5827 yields 7.85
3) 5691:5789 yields 7.74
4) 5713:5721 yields 7.88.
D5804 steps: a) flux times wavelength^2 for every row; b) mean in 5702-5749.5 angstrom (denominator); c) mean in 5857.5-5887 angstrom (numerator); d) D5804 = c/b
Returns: 1.03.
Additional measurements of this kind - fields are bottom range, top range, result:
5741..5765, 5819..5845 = 1.04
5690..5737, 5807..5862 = 1.06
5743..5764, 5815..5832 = 1.05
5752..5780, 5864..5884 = 1.02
